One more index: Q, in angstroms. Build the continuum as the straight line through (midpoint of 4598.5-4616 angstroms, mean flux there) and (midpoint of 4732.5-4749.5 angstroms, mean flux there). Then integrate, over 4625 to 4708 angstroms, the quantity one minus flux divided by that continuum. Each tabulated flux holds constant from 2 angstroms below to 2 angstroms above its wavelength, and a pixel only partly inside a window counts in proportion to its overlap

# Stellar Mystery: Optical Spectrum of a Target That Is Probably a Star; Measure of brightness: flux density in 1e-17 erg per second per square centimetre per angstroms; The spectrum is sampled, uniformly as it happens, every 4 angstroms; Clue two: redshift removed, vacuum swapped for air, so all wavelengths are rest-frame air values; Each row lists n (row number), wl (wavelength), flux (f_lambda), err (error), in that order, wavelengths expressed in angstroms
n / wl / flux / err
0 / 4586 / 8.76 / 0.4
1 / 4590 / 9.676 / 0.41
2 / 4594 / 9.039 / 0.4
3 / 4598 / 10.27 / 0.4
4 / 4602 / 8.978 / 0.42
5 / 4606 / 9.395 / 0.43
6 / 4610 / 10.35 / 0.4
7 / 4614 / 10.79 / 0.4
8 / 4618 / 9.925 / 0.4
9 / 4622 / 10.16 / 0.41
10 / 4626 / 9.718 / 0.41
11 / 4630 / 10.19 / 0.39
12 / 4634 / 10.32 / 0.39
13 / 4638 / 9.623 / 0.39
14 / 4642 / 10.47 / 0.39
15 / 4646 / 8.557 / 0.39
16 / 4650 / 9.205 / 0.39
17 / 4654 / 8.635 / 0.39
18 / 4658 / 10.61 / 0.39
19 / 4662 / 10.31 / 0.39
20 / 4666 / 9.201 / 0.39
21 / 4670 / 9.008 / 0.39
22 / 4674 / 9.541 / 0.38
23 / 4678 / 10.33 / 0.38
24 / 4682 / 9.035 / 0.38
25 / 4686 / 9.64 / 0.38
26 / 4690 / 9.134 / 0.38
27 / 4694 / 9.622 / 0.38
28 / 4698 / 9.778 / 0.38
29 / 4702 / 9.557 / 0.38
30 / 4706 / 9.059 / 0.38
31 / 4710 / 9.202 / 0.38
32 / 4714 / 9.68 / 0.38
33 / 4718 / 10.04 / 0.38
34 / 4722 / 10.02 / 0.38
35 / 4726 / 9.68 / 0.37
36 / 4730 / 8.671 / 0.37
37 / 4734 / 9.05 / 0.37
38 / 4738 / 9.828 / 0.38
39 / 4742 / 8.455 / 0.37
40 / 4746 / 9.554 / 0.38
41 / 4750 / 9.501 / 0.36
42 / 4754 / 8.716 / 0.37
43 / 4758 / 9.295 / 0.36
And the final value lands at 0.2 angstroms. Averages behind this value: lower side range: 9.91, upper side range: 9.25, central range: 9.6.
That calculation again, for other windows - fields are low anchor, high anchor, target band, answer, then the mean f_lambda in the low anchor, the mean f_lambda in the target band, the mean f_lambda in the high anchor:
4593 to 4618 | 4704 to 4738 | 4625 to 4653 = 0.1 angstroms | 9.84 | 9.69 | 9.45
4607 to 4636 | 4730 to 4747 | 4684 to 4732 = -0.5 angstroms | 10.2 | 9.51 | 9.14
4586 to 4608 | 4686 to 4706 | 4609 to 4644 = -2.7 angstroms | 9.41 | 10.2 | 9.49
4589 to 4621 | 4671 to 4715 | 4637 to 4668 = 0.2 angstroms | 9.82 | 9.57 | 9.49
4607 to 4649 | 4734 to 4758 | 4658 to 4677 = 0.1 angstroms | 9.98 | 9.67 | 9.2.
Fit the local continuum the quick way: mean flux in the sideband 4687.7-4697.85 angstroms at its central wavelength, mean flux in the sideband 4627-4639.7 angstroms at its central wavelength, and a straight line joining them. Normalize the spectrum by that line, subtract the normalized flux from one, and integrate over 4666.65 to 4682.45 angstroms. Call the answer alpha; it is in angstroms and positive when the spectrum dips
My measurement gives 0.2 angstroms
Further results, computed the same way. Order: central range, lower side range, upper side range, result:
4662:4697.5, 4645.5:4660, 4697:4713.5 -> -0.5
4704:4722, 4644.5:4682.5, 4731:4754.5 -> -0.5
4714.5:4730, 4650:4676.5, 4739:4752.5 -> -0.7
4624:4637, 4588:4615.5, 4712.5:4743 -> -0.5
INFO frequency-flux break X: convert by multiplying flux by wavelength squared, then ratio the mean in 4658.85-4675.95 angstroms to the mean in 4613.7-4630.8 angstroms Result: 0.97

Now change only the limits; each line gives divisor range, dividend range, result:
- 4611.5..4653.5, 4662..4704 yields 0.99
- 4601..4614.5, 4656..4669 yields 1.04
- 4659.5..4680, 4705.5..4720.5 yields 1.00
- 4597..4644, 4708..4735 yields 0.99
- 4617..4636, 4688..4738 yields 0.98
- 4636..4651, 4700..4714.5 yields 1.01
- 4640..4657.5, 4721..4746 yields 1.03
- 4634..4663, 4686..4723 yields 1.01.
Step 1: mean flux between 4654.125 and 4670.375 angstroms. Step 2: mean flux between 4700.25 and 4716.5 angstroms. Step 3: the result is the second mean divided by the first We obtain 0.97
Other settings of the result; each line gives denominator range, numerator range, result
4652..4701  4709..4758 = 0.98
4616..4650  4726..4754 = 0.93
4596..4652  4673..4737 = 0.96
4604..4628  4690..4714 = 0.94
